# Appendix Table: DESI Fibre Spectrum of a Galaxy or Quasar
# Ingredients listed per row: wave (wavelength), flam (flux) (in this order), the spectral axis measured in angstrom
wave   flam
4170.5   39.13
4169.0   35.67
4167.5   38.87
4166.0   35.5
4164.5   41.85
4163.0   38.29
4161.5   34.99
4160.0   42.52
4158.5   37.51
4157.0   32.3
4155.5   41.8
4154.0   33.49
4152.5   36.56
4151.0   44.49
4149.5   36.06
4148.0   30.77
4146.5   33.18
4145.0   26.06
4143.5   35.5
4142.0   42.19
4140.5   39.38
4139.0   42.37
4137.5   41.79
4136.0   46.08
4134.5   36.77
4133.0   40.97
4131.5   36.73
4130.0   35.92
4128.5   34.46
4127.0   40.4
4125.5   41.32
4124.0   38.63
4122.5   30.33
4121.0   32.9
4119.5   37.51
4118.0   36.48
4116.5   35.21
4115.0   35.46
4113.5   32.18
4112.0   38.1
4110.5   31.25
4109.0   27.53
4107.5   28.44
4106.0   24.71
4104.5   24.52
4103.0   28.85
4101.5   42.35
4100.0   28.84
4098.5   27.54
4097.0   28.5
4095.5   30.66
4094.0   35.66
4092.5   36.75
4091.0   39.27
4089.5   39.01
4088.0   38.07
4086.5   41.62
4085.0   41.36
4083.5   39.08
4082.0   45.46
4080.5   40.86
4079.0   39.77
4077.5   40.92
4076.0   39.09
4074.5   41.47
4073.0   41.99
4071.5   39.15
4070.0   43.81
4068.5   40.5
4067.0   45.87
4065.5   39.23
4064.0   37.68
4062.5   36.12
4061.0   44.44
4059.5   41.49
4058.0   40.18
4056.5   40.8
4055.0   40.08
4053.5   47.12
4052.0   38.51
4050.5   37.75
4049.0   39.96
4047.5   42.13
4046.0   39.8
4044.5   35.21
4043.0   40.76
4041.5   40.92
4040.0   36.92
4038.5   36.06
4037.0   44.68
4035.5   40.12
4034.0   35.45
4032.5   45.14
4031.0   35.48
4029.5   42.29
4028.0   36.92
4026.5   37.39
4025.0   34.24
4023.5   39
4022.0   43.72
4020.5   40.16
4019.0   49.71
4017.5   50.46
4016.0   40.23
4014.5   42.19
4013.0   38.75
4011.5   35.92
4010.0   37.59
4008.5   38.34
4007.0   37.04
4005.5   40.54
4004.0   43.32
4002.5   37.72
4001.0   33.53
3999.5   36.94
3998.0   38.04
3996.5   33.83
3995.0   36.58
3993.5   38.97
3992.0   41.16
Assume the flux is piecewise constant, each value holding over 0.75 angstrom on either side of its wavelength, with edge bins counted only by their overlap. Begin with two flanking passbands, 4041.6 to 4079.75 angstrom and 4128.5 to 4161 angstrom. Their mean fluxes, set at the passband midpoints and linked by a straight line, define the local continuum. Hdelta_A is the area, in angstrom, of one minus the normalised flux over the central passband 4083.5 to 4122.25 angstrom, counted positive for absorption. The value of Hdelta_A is 5.29 angstrom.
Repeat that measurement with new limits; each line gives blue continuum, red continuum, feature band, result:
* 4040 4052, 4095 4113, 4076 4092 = -3.4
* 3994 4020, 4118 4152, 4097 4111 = 3.2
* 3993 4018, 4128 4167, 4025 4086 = -3.0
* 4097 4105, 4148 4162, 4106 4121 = -0.5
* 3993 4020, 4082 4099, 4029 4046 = -0.4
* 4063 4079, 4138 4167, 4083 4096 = 0.6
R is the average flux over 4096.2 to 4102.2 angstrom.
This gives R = 31.7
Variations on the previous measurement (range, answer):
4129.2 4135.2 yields 37.6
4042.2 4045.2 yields 38.1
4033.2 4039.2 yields 39.2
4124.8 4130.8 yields 38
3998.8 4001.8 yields 35.2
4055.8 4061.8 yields 41.7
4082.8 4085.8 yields 40.3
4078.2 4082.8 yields 42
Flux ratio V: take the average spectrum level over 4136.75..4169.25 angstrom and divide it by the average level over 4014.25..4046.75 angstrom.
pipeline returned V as 0.9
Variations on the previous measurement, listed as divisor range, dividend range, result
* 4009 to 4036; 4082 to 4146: 0.88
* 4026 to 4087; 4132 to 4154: 0.94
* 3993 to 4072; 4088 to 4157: 0.89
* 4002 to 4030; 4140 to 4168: 0.92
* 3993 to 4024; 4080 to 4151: 0.90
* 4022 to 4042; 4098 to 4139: 0.89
